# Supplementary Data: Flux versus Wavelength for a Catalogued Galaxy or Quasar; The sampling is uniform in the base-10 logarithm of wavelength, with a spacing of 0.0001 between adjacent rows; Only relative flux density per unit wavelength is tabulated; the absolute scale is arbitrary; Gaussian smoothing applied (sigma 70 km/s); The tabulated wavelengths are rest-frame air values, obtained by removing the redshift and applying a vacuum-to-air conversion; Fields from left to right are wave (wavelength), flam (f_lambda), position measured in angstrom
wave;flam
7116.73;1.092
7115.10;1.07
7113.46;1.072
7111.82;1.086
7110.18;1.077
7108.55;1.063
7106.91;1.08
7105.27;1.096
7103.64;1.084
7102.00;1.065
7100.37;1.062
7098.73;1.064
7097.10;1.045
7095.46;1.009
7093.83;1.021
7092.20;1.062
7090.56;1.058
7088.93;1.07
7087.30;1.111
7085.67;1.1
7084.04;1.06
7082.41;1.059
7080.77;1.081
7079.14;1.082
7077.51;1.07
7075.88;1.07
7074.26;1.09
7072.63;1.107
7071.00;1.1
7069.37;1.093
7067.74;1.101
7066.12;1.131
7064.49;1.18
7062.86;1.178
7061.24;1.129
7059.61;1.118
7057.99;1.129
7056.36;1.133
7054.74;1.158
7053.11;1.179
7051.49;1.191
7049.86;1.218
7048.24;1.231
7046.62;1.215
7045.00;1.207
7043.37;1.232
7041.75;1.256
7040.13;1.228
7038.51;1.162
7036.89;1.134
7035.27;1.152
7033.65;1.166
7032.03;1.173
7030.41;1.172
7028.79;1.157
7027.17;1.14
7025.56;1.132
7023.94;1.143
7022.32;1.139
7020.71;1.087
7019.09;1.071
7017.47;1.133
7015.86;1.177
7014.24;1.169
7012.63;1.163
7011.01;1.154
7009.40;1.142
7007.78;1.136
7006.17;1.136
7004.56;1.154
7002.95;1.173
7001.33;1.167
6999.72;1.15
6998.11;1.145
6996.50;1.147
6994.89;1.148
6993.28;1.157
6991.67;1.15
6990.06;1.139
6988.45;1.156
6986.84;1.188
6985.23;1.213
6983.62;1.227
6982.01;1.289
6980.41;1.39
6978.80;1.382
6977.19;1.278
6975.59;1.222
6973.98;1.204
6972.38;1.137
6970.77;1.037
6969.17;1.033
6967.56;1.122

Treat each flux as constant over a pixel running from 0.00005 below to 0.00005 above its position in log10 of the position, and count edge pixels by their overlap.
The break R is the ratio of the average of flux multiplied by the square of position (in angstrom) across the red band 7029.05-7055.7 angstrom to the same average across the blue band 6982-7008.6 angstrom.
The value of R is 1.0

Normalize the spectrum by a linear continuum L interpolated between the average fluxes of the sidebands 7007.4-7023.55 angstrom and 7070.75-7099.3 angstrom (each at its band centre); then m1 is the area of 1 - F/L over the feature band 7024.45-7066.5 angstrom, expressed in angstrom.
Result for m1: -2.5 angstrom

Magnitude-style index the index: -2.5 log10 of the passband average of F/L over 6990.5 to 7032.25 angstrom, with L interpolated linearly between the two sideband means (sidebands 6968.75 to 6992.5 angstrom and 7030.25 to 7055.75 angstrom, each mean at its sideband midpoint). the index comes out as 0.05 mag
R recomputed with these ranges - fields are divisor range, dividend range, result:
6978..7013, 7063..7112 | 0.93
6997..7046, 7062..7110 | 0.95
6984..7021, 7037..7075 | 1.03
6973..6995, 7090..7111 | 0.89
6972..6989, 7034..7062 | 0.96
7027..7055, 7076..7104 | 0.91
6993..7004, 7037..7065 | 1.04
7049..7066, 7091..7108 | 0.92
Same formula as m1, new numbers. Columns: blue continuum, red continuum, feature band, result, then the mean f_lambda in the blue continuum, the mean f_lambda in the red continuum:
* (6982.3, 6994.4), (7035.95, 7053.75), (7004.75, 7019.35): 0.54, 1.18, 1.2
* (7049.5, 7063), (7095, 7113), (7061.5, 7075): 0.13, 1.16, 1.07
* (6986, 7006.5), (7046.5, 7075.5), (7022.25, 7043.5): -0.36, 1.16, 1.15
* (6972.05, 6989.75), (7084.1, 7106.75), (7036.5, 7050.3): -0.78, 1.24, 1.07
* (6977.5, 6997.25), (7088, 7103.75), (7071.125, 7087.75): -0.08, 1.22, 1.05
